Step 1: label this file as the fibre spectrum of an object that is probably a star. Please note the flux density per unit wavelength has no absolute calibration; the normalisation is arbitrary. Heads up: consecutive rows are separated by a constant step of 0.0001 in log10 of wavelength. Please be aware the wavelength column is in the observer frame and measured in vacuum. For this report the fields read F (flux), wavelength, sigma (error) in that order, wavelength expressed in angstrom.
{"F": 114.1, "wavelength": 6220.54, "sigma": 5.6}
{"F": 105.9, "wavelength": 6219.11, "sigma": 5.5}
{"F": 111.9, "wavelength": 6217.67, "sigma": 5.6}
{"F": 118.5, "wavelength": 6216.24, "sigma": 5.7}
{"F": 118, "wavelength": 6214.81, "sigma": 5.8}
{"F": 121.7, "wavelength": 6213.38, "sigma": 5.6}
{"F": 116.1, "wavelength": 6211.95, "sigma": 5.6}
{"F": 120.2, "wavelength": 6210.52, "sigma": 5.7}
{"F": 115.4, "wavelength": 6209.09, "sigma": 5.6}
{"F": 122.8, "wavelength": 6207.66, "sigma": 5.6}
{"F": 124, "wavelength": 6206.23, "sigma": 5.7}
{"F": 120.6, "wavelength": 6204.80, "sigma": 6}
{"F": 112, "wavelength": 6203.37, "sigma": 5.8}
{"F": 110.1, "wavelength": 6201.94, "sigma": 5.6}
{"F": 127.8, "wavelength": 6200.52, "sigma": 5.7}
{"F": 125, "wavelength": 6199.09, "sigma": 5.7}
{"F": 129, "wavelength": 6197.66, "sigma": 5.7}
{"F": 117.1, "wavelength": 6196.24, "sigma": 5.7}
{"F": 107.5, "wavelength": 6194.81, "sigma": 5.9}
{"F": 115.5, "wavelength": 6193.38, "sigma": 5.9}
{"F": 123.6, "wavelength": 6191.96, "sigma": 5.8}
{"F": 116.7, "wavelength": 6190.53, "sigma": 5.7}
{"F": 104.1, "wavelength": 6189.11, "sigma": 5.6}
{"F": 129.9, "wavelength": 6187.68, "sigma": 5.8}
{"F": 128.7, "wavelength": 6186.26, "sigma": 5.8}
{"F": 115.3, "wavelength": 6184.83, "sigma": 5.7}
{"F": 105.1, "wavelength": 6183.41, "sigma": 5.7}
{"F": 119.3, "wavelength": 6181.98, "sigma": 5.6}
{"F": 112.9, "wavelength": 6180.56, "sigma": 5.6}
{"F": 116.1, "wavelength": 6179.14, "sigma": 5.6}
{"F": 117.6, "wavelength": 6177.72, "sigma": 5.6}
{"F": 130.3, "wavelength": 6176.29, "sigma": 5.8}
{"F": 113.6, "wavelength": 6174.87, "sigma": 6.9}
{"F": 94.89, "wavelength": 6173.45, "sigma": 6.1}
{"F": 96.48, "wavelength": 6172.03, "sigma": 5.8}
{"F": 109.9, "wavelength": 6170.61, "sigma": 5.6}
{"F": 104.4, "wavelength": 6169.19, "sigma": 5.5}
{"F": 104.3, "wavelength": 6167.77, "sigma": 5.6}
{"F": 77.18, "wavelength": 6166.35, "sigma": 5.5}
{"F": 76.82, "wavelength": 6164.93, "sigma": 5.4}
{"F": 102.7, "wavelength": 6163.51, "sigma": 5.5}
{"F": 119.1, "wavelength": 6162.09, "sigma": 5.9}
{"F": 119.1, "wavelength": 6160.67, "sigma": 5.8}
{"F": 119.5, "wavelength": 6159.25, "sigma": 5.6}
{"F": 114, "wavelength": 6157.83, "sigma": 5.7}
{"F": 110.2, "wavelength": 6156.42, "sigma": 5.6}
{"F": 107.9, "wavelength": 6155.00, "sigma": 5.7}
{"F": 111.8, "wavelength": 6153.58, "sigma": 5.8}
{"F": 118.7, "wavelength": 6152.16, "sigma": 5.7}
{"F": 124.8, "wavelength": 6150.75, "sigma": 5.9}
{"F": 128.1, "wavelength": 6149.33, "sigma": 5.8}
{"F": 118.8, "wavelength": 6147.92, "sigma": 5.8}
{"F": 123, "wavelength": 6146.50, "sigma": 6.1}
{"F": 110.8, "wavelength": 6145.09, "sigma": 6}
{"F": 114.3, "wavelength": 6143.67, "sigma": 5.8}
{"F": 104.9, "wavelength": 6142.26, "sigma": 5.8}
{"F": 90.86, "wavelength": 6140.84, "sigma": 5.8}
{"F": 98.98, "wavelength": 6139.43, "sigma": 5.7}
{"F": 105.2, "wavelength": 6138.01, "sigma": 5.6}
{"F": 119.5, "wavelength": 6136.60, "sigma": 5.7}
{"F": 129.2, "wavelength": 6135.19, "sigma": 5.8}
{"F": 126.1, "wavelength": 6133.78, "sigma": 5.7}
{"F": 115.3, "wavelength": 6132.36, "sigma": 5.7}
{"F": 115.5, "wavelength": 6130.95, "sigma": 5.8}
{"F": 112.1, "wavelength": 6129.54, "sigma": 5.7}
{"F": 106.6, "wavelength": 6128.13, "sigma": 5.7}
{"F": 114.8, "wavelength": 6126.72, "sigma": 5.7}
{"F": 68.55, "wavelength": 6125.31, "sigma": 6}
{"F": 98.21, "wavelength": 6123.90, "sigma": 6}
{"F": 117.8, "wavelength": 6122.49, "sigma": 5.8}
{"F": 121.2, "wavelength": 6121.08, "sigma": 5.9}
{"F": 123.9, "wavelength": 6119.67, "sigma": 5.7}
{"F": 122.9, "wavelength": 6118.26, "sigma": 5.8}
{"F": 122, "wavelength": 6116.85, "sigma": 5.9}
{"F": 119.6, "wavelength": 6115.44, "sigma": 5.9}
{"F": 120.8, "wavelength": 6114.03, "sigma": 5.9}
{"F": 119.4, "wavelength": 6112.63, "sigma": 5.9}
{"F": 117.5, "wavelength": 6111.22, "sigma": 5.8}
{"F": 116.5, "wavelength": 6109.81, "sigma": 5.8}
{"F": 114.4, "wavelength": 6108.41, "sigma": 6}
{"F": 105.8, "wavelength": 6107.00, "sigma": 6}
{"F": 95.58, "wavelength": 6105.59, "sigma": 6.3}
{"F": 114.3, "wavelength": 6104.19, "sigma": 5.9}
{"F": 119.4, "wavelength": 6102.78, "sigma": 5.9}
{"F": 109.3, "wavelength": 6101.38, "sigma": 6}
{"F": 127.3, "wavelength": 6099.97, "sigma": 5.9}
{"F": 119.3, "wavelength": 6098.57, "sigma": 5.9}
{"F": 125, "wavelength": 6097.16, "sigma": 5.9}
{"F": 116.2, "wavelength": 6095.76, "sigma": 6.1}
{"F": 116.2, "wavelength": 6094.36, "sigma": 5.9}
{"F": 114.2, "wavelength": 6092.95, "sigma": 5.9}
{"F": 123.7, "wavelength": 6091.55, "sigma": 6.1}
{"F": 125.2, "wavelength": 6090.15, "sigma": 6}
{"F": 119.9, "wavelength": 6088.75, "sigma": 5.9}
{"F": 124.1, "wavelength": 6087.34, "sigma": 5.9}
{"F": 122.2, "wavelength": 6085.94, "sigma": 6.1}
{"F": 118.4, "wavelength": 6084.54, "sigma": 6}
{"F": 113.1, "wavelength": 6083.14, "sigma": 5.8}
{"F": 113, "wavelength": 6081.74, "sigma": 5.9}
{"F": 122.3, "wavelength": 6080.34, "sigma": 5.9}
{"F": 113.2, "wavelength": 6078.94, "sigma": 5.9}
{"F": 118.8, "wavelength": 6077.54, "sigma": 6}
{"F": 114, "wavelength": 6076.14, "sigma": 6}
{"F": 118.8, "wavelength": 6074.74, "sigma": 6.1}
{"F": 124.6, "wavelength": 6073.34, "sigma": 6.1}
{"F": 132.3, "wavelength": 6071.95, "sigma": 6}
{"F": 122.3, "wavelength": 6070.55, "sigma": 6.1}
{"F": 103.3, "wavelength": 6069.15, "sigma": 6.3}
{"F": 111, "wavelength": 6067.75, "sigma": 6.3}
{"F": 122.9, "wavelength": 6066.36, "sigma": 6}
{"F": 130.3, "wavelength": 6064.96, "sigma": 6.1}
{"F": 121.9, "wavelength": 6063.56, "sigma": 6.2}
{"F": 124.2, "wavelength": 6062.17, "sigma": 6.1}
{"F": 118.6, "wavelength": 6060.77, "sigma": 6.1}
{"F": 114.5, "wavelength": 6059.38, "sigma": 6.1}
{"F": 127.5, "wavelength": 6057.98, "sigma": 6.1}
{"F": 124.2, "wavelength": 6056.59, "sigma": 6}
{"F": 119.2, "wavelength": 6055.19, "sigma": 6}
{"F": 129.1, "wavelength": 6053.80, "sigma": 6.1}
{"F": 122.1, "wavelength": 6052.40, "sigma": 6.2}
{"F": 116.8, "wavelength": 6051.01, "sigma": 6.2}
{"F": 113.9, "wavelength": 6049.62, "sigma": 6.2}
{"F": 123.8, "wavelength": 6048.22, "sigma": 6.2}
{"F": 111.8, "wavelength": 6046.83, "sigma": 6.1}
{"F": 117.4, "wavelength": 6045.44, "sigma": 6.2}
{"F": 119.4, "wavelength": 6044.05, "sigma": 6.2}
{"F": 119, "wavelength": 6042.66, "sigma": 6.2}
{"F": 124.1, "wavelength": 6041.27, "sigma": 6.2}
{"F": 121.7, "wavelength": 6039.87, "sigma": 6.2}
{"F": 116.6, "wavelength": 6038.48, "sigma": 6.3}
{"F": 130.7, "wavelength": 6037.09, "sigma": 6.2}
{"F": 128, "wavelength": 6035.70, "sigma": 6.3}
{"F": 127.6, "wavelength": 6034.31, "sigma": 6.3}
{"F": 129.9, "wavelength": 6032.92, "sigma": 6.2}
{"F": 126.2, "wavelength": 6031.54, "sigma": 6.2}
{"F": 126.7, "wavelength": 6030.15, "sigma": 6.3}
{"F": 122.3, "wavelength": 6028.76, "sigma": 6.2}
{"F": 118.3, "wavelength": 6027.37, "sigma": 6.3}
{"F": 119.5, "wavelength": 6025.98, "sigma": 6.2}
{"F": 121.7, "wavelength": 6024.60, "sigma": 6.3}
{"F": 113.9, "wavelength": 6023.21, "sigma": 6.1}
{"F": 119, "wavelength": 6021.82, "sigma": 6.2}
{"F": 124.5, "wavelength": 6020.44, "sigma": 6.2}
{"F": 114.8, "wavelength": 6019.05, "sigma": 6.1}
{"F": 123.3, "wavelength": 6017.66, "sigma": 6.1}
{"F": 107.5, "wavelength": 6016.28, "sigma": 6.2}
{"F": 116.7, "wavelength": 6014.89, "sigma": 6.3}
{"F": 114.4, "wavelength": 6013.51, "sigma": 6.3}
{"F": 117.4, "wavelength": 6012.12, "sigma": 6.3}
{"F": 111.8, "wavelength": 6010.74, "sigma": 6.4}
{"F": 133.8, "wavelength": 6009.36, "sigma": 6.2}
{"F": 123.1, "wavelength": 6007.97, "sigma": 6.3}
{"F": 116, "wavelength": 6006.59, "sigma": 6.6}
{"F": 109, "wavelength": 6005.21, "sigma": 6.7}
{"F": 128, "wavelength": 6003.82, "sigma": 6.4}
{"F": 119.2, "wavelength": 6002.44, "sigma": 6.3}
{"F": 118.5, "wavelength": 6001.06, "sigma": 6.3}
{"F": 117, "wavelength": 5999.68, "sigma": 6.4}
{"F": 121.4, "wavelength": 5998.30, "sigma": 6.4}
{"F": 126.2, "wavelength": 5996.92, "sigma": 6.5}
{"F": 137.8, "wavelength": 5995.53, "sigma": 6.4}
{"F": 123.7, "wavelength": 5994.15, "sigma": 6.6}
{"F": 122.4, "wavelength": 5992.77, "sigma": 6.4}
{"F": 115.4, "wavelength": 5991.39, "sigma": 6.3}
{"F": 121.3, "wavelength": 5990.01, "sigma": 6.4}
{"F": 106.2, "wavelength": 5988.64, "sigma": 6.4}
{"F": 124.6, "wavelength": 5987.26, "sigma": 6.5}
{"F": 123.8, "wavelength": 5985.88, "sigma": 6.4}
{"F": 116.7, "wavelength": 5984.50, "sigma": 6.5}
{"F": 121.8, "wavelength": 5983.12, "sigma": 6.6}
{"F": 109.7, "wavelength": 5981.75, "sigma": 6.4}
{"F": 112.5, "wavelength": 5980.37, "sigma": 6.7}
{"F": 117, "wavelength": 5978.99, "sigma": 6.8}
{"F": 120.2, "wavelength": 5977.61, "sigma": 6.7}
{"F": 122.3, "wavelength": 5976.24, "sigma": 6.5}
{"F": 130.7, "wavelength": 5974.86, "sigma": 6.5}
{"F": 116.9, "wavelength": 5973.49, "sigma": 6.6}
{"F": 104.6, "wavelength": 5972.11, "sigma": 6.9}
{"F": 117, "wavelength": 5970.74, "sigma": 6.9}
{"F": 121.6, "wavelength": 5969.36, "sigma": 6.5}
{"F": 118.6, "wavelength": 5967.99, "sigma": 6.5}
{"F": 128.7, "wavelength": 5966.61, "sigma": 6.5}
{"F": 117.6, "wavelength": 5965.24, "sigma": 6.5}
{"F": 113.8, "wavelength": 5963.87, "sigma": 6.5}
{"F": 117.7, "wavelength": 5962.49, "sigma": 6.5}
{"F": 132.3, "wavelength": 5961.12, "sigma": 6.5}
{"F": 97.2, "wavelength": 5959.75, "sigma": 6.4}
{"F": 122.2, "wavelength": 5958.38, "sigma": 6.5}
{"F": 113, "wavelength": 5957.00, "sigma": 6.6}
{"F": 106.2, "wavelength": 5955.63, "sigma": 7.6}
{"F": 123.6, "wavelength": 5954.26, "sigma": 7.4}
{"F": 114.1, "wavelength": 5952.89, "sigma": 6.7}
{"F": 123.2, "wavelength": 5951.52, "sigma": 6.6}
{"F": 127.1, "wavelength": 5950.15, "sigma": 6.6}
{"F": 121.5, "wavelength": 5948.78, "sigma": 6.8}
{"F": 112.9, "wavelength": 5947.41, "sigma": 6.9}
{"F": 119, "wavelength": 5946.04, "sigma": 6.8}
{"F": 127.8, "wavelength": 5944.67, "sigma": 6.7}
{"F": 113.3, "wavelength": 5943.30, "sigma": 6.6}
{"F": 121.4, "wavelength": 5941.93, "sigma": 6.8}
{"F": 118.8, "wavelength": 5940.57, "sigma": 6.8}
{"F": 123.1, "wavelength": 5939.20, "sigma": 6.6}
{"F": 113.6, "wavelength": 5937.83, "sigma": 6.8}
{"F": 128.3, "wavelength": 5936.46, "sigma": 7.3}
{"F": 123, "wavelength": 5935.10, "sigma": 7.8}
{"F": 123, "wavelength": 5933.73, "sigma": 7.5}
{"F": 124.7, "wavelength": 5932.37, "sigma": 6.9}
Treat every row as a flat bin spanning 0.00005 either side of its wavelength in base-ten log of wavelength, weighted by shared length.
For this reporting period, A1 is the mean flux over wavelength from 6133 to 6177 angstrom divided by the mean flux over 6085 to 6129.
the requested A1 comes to 0.96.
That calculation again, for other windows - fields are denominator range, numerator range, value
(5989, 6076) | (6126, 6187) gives 0.92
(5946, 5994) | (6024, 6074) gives 1.03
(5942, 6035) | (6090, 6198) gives 0.95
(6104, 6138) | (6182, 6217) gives 1.04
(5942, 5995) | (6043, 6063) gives 1.01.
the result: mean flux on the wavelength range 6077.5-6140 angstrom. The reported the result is 116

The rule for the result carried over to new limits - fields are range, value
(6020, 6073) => 122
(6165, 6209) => 114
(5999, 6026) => 118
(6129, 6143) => 112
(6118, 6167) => 111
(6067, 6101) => 119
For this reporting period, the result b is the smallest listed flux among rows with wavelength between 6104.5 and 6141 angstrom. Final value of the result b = 68.55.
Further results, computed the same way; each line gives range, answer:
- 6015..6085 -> 103.3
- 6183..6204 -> 104.1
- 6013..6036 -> 107.5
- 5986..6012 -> 106.2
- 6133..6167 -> 76.82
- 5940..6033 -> 97.2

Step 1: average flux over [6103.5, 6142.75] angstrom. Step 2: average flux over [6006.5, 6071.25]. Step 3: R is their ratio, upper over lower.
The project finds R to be 0.9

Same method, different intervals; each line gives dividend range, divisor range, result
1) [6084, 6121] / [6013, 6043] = 0.97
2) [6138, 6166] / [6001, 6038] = 0.92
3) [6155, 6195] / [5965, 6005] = 0.92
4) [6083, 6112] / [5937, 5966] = 0.99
